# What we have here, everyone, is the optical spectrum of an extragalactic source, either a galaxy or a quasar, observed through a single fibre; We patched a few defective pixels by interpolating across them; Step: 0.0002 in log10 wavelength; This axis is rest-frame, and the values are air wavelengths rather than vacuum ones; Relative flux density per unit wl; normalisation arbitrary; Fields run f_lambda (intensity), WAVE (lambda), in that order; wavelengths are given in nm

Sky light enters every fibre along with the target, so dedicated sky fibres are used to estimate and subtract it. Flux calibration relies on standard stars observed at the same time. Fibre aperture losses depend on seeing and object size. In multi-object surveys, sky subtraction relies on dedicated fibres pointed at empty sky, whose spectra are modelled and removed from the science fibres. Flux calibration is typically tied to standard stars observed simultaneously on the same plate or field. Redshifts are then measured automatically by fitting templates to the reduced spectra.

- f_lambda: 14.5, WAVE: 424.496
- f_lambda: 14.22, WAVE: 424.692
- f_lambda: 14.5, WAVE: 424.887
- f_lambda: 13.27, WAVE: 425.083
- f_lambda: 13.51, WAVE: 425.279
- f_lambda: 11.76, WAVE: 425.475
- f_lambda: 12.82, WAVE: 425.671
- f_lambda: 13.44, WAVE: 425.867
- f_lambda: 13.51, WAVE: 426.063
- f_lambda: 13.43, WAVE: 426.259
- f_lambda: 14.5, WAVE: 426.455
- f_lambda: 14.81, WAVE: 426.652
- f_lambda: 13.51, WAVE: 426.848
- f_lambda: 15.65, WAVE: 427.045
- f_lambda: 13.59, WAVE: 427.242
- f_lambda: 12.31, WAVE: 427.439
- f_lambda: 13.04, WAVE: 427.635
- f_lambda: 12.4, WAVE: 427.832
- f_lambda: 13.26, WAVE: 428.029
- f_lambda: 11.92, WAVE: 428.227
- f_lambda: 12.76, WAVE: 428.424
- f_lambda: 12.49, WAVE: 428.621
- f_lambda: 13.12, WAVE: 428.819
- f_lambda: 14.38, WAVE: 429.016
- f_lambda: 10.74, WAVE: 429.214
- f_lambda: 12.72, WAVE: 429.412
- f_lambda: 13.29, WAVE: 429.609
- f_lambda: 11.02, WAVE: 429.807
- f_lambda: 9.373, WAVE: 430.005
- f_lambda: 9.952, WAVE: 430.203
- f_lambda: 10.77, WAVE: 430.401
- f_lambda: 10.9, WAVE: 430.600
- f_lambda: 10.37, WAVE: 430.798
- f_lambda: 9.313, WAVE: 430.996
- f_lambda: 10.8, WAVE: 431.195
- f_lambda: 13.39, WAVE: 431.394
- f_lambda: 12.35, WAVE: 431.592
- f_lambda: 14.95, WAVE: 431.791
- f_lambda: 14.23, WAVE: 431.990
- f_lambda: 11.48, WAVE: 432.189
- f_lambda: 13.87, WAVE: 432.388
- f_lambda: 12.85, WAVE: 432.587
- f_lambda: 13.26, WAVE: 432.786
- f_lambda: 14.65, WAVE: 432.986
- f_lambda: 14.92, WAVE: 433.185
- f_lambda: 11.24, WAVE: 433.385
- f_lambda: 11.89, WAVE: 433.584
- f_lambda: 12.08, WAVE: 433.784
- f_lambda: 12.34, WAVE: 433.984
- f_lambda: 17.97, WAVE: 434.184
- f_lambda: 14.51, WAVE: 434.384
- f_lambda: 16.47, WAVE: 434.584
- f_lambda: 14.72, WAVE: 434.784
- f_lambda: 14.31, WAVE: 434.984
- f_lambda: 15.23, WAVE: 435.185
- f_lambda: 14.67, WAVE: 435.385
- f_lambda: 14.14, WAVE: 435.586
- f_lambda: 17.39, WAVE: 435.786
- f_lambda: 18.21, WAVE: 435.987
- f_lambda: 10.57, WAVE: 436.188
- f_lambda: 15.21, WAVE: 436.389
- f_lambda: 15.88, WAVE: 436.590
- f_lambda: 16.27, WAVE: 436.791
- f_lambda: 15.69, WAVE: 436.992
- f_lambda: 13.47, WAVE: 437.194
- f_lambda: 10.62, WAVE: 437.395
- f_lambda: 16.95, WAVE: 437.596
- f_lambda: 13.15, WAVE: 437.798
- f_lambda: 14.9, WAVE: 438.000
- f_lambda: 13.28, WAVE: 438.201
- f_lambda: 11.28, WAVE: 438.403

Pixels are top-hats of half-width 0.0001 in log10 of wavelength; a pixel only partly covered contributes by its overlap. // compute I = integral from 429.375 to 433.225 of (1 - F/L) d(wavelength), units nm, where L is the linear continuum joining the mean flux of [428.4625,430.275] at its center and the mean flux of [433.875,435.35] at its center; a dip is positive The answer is 0.28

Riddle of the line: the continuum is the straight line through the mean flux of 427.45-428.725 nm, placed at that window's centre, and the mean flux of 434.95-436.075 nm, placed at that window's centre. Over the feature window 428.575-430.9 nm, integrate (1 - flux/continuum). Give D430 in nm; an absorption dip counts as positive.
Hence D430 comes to 0.30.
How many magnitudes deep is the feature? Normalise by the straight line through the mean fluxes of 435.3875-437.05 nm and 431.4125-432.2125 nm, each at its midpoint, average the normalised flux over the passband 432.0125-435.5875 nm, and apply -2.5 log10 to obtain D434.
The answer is 0.03 mag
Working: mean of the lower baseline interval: 13.4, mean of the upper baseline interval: 15.4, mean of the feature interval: 13.9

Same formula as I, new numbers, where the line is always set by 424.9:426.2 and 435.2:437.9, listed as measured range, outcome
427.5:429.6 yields 0.14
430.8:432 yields 0.16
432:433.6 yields 0.12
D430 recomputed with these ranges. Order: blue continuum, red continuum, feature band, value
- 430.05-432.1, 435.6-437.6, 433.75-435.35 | -0.13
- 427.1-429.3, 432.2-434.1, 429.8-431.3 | 0.30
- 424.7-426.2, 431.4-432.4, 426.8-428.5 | 0.02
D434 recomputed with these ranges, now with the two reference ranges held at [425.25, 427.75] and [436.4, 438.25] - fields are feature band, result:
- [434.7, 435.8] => -0.04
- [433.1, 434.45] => 0.05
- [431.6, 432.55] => 0.05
